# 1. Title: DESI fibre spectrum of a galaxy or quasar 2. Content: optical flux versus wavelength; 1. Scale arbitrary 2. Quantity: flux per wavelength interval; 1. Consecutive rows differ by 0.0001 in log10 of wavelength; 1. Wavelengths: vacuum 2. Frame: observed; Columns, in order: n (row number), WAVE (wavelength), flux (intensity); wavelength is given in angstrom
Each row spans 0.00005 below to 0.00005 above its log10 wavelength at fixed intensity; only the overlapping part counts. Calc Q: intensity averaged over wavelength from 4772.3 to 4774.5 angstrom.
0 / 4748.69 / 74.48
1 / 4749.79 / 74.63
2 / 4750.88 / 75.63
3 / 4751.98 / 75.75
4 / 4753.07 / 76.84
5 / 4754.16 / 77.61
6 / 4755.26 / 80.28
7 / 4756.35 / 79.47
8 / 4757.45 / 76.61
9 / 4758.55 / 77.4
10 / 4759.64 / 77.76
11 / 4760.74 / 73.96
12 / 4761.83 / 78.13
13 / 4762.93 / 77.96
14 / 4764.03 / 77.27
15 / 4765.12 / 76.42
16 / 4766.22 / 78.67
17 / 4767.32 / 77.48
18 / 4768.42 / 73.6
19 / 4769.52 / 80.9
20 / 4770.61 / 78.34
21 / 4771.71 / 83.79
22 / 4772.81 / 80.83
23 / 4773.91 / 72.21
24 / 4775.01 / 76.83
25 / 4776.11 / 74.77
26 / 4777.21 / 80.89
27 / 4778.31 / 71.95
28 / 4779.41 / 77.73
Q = 76.4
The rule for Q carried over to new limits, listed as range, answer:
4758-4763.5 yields 77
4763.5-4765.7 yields 77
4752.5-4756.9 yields 78.6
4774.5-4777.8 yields 77.4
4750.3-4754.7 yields 76.6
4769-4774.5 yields 79.2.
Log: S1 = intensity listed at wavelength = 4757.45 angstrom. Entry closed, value 76.61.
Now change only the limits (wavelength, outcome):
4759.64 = 77.76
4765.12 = 76.42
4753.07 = 76.84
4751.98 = 75.75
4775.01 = 76.83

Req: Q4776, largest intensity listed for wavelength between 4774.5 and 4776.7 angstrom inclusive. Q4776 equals 76.83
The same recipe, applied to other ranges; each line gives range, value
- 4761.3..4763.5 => 78.13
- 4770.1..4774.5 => 83.79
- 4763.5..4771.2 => 80.9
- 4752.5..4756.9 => 80.28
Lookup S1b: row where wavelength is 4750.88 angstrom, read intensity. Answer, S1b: 75.63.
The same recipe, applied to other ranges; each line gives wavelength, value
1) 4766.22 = 78.67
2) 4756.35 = 79.47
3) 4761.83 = 78.13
